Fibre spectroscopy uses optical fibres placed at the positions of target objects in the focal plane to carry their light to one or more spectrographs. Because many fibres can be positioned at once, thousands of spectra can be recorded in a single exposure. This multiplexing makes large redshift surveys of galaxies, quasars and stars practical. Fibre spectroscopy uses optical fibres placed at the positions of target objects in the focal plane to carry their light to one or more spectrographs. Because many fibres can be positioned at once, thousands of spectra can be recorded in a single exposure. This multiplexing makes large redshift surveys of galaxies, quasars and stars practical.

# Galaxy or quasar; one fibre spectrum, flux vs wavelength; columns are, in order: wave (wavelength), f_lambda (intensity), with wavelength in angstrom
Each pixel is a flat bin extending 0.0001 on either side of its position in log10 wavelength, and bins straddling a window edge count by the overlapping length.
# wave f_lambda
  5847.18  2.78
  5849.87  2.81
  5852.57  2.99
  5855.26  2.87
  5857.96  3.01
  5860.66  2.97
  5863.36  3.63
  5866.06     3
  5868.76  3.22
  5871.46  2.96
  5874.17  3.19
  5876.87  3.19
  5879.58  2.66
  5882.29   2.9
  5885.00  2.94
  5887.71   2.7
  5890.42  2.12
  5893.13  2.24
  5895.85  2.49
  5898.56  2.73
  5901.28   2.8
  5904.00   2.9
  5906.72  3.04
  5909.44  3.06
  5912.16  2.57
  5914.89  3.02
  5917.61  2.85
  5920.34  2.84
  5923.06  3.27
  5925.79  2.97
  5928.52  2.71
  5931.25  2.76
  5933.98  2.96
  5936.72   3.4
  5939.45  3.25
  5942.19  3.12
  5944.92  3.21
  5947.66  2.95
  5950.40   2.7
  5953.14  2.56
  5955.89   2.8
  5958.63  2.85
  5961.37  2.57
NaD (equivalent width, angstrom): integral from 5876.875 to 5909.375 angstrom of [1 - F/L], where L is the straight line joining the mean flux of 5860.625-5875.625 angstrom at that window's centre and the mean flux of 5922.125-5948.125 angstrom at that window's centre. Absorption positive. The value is 4.3 angstrom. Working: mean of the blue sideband 3.18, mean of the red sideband 3.06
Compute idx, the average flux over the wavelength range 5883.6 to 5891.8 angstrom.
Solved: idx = 2.59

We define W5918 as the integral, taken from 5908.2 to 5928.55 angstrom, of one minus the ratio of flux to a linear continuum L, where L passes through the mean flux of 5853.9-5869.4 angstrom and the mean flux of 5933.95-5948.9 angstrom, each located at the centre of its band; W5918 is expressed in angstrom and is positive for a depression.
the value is 1.47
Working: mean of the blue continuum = 3.11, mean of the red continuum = 3.17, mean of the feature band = 2.92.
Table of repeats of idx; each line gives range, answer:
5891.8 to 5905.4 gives 2.63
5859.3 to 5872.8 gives 3.16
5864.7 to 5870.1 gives 3.11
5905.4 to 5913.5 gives 2.89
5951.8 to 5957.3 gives 2.68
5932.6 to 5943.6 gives 3.18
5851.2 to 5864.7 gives 3.09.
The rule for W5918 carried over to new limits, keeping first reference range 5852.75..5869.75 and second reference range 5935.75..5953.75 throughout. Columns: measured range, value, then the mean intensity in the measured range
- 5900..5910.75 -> 0.42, 2.95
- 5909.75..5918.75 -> 0.65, 2.84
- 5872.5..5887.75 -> 0.70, 2.95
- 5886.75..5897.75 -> 2.46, 2.39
